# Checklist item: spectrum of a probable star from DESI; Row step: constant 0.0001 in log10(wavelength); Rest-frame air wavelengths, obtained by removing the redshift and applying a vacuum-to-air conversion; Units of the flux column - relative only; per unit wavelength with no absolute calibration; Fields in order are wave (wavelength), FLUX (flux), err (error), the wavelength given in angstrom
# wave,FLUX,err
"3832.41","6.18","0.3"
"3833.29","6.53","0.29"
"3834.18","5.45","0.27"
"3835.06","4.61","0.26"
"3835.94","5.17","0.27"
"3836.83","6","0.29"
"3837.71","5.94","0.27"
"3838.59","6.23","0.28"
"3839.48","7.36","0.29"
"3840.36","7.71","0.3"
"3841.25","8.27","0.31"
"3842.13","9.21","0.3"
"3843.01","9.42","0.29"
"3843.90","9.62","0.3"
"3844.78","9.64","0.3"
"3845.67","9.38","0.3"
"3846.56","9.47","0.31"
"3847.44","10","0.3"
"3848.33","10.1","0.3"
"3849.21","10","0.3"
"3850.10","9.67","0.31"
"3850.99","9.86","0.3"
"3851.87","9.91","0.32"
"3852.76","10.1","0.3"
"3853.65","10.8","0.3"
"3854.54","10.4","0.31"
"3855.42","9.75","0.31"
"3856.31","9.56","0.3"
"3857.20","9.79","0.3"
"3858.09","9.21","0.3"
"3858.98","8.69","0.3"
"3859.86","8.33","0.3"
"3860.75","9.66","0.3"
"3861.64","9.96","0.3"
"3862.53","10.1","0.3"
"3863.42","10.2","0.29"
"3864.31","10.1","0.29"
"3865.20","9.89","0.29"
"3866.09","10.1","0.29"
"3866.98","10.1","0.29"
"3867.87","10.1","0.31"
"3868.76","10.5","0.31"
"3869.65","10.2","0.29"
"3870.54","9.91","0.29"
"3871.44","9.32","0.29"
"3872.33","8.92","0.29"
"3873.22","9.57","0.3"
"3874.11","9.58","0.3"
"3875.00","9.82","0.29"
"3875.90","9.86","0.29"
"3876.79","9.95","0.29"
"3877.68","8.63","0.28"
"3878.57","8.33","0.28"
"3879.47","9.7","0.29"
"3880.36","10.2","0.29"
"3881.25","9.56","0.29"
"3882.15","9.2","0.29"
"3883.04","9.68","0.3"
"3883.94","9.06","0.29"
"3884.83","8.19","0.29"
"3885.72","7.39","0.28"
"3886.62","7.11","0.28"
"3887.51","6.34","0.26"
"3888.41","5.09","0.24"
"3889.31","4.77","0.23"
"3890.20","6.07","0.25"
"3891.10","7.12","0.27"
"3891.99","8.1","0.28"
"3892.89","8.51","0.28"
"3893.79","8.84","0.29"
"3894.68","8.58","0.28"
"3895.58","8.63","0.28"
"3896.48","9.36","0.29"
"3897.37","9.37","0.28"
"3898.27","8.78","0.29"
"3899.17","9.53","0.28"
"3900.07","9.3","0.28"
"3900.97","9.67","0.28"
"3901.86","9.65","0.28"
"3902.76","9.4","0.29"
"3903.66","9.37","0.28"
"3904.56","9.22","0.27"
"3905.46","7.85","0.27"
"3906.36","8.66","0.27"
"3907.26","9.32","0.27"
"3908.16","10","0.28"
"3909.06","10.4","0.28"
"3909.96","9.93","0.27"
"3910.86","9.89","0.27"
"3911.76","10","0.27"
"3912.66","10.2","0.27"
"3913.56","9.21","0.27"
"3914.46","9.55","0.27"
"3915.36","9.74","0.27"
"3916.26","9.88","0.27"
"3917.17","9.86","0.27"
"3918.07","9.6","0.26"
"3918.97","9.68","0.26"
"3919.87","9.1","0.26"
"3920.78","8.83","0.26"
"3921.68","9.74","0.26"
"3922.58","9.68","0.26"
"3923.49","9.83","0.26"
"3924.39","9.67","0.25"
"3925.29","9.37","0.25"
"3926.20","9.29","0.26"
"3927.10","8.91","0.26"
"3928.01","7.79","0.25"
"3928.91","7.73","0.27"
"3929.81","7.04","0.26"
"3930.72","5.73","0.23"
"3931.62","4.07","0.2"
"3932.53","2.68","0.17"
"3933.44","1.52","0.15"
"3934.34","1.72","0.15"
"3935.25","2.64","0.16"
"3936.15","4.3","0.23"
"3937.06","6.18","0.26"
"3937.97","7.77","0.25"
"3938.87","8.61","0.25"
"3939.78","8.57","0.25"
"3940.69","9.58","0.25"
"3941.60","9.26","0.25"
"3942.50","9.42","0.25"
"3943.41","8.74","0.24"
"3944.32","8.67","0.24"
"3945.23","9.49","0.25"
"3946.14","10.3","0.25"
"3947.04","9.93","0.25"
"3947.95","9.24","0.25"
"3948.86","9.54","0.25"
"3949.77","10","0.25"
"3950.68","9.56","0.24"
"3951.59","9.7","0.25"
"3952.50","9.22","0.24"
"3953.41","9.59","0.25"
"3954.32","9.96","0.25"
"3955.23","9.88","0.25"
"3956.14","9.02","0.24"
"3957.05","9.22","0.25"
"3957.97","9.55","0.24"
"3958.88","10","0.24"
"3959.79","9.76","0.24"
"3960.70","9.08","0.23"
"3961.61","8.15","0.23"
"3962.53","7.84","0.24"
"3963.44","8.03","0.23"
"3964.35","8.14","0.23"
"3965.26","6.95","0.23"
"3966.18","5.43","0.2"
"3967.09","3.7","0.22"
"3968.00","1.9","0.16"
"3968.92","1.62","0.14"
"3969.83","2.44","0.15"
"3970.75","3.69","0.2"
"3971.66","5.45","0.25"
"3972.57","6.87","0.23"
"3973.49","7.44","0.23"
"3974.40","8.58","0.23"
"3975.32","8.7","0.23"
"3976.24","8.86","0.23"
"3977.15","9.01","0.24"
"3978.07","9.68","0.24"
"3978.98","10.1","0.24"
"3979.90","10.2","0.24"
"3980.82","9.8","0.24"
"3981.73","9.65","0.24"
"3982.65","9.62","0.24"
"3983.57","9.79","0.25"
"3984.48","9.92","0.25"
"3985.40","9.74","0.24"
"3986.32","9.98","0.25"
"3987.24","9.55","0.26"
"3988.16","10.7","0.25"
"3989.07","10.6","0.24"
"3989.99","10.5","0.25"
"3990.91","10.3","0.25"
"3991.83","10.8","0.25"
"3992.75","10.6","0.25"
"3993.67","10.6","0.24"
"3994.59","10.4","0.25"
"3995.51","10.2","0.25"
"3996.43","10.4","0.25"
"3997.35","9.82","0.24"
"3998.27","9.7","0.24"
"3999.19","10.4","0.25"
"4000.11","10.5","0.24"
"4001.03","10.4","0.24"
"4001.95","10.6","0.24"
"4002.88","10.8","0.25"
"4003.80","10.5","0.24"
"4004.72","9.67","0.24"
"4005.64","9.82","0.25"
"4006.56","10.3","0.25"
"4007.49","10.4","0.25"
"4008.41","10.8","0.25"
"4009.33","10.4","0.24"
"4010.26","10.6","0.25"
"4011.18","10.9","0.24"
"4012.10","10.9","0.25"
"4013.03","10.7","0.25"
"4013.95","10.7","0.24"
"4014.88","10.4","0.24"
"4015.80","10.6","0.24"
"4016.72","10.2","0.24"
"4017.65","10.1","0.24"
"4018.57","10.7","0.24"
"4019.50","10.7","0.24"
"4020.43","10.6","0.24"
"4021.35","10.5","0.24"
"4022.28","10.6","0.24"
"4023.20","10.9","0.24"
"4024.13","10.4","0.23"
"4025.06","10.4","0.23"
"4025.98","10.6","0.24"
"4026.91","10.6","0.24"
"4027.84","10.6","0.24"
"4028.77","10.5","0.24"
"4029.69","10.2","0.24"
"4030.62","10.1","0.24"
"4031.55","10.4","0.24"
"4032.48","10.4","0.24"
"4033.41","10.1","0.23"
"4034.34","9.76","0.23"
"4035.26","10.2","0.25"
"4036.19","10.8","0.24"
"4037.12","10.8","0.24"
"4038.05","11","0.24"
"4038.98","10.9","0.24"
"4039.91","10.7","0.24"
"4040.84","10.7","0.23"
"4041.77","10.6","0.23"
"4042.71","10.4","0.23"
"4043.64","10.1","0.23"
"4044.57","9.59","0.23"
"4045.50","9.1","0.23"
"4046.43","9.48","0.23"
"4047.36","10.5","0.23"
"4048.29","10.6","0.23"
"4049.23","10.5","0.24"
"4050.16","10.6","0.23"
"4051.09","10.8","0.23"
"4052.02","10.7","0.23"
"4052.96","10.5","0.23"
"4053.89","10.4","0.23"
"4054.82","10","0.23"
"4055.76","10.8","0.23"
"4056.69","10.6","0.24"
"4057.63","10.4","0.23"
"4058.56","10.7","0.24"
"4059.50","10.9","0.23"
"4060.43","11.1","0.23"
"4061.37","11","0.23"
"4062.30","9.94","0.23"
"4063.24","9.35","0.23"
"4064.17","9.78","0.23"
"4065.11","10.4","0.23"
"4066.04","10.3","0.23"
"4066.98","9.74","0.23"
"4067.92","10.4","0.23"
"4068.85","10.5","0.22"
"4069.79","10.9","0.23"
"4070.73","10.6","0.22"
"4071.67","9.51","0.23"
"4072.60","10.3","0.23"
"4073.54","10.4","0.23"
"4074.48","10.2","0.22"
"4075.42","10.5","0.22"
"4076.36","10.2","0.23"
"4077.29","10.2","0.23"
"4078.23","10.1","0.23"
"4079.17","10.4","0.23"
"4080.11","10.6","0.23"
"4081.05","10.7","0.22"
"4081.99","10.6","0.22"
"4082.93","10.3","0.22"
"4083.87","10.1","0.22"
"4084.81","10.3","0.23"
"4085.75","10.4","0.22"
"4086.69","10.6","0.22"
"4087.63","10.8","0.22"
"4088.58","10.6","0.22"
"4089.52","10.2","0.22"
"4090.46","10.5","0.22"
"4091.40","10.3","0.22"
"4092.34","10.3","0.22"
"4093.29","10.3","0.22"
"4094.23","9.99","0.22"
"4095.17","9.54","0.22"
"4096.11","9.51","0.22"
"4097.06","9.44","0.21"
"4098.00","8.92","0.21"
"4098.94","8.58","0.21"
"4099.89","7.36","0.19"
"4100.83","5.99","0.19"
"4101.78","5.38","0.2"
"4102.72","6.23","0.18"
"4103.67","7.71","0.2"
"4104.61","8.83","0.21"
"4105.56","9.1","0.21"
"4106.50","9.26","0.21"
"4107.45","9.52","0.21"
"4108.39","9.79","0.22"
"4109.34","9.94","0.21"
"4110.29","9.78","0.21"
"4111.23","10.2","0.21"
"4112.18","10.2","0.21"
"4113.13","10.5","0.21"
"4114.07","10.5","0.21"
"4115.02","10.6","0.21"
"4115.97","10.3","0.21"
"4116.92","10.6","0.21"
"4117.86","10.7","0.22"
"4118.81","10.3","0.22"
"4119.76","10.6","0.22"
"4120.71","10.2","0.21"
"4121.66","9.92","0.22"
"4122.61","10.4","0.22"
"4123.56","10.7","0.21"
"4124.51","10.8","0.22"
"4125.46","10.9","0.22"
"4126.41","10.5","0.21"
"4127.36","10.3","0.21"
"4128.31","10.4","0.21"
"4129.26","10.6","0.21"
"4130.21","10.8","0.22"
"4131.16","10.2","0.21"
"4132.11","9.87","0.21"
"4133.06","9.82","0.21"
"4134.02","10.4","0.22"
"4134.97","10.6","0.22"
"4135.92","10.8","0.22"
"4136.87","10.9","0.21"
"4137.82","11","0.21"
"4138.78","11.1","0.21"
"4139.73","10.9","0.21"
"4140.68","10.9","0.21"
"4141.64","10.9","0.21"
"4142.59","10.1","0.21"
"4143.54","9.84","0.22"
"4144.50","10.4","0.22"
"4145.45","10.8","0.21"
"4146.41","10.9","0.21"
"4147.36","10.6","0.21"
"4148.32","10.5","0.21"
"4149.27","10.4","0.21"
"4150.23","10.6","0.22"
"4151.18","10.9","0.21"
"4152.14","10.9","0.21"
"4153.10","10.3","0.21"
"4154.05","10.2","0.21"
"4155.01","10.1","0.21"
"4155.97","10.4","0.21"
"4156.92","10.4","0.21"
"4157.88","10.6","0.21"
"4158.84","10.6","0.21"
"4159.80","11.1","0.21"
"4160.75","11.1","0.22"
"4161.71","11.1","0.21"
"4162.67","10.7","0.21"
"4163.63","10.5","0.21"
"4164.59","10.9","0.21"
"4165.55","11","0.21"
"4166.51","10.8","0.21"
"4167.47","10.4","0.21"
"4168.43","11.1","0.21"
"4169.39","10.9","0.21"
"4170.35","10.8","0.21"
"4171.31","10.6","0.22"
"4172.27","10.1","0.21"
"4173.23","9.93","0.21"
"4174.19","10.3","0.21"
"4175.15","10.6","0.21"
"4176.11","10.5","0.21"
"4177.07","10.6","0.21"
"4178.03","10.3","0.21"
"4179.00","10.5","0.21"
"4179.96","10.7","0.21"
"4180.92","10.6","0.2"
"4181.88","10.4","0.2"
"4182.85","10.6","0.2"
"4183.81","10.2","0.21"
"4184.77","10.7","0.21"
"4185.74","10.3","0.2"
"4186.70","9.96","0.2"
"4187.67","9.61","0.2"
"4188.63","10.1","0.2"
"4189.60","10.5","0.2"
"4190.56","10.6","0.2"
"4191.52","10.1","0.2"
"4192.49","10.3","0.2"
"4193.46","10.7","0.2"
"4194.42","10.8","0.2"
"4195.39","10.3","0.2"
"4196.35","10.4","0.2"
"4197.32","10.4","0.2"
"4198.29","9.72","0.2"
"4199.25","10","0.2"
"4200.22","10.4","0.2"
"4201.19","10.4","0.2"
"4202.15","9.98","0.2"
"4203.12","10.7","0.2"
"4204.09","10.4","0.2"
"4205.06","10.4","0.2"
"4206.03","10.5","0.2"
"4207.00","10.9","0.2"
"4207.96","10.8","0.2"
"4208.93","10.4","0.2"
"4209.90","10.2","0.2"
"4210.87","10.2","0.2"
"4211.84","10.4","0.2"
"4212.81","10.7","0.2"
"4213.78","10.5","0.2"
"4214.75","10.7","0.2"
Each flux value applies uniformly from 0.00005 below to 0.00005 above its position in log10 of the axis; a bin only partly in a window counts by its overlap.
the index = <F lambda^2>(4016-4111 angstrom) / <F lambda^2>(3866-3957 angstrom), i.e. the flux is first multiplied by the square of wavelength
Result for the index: 1.3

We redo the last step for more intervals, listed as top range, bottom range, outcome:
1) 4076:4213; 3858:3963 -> 1.31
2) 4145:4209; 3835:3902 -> 1.37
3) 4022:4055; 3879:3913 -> 1.28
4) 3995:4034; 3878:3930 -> 1.24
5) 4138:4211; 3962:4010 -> 1.29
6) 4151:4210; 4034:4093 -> 1.07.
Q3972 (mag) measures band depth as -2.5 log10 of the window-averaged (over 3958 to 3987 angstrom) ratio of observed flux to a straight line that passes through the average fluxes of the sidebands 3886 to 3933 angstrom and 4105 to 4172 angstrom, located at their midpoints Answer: 0.17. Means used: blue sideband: 8.57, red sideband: 10.5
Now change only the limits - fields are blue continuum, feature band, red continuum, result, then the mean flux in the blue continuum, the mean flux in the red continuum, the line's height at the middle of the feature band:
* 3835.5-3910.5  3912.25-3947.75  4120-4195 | 0.16 mag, 9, 10.5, 9.31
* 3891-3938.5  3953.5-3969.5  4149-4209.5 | 0.15 mag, 8.32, 10.5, 8.71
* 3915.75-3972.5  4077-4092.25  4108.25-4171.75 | -0.07 mag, 7.77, 10.5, 9.76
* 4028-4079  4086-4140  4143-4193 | 0.06 mag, 10.4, 10.5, 10.4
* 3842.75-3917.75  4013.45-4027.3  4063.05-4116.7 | -0.10 mag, 9.27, 9.79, 9.61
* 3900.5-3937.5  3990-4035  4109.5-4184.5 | -0.14 mag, 8.21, 10.5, 9.17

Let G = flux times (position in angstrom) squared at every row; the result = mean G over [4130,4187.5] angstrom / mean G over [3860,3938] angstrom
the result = 1.4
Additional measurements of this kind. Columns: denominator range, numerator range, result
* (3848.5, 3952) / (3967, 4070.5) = 1.19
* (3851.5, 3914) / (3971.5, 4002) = 1.12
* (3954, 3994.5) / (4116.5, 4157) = 1.35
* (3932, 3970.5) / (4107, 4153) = 1.52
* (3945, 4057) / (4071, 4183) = 1.13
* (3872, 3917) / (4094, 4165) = 1.27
